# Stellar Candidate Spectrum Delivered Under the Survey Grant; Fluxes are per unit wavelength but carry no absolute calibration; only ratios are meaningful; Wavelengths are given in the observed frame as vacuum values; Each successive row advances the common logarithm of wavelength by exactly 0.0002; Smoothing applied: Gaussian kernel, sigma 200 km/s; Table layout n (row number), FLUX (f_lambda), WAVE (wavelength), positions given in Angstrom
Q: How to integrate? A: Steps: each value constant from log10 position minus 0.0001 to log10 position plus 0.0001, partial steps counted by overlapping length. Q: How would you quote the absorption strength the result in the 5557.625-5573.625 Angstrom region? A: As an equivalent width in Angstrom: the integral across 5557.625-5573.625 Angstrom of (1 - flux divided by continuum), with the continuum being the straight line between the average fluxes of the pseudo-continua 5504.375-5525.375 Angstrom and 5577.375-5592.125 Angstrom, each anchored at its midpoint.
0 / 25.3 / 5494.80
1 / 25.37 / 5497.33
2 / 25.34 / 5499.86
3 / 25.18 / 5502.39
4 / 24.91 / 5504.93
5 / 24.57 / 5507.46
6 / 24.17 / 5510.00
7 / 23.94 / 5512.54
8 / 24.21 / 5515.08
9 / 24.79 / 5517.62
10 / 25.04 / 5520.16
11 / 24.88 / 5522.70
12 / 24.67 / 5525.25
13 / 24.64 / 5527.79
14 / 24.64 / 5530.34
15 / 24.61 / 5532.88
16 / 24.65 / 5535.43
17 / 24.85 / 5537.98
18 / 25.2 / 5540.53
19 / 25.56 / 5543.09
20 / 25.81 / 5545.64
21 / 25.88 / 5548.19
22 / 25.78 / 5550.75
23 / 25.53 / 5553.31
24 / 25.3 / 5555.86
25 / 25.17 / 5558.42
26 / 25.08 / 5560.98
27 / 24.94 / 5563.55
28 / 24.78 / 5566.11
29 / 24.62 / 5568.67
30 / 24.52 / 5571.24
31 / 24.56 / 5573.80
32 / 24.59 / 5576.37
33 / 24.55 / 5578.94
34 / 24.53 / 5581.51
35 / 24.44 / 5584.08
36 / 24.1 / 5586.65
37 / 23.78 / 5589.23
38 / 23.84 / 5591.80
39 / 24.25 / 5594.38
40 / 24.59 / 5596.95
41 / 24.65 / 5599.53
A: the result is -0.3 Angstrom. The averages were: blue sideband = 24.6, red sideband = 24.2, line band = 24.8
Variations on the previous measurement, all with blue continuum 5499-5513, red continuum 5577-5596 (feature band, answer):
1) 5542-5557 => -0.7 Angstrom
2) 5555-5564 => -0.3 Angstrom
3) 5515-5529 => -0.1 Angstrom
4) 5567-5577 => -0.1 Angstrom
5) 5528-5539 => -0.1 Angstrom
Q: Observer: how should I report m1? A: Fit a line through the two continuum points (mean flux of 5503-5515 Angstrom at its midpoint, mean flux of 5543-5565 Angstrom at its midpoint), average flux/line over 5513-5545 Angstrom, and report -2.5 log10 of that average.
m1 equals 0.00 mag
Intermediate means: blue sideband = 24.4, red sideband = 25.4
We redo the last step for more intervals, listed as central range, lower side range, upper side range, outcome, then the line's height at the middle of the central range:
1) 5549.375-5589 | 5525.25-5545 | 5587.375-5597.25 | -0.02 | 24.4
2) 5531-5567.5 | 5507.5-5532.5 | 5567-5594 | -0.03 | 24.5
